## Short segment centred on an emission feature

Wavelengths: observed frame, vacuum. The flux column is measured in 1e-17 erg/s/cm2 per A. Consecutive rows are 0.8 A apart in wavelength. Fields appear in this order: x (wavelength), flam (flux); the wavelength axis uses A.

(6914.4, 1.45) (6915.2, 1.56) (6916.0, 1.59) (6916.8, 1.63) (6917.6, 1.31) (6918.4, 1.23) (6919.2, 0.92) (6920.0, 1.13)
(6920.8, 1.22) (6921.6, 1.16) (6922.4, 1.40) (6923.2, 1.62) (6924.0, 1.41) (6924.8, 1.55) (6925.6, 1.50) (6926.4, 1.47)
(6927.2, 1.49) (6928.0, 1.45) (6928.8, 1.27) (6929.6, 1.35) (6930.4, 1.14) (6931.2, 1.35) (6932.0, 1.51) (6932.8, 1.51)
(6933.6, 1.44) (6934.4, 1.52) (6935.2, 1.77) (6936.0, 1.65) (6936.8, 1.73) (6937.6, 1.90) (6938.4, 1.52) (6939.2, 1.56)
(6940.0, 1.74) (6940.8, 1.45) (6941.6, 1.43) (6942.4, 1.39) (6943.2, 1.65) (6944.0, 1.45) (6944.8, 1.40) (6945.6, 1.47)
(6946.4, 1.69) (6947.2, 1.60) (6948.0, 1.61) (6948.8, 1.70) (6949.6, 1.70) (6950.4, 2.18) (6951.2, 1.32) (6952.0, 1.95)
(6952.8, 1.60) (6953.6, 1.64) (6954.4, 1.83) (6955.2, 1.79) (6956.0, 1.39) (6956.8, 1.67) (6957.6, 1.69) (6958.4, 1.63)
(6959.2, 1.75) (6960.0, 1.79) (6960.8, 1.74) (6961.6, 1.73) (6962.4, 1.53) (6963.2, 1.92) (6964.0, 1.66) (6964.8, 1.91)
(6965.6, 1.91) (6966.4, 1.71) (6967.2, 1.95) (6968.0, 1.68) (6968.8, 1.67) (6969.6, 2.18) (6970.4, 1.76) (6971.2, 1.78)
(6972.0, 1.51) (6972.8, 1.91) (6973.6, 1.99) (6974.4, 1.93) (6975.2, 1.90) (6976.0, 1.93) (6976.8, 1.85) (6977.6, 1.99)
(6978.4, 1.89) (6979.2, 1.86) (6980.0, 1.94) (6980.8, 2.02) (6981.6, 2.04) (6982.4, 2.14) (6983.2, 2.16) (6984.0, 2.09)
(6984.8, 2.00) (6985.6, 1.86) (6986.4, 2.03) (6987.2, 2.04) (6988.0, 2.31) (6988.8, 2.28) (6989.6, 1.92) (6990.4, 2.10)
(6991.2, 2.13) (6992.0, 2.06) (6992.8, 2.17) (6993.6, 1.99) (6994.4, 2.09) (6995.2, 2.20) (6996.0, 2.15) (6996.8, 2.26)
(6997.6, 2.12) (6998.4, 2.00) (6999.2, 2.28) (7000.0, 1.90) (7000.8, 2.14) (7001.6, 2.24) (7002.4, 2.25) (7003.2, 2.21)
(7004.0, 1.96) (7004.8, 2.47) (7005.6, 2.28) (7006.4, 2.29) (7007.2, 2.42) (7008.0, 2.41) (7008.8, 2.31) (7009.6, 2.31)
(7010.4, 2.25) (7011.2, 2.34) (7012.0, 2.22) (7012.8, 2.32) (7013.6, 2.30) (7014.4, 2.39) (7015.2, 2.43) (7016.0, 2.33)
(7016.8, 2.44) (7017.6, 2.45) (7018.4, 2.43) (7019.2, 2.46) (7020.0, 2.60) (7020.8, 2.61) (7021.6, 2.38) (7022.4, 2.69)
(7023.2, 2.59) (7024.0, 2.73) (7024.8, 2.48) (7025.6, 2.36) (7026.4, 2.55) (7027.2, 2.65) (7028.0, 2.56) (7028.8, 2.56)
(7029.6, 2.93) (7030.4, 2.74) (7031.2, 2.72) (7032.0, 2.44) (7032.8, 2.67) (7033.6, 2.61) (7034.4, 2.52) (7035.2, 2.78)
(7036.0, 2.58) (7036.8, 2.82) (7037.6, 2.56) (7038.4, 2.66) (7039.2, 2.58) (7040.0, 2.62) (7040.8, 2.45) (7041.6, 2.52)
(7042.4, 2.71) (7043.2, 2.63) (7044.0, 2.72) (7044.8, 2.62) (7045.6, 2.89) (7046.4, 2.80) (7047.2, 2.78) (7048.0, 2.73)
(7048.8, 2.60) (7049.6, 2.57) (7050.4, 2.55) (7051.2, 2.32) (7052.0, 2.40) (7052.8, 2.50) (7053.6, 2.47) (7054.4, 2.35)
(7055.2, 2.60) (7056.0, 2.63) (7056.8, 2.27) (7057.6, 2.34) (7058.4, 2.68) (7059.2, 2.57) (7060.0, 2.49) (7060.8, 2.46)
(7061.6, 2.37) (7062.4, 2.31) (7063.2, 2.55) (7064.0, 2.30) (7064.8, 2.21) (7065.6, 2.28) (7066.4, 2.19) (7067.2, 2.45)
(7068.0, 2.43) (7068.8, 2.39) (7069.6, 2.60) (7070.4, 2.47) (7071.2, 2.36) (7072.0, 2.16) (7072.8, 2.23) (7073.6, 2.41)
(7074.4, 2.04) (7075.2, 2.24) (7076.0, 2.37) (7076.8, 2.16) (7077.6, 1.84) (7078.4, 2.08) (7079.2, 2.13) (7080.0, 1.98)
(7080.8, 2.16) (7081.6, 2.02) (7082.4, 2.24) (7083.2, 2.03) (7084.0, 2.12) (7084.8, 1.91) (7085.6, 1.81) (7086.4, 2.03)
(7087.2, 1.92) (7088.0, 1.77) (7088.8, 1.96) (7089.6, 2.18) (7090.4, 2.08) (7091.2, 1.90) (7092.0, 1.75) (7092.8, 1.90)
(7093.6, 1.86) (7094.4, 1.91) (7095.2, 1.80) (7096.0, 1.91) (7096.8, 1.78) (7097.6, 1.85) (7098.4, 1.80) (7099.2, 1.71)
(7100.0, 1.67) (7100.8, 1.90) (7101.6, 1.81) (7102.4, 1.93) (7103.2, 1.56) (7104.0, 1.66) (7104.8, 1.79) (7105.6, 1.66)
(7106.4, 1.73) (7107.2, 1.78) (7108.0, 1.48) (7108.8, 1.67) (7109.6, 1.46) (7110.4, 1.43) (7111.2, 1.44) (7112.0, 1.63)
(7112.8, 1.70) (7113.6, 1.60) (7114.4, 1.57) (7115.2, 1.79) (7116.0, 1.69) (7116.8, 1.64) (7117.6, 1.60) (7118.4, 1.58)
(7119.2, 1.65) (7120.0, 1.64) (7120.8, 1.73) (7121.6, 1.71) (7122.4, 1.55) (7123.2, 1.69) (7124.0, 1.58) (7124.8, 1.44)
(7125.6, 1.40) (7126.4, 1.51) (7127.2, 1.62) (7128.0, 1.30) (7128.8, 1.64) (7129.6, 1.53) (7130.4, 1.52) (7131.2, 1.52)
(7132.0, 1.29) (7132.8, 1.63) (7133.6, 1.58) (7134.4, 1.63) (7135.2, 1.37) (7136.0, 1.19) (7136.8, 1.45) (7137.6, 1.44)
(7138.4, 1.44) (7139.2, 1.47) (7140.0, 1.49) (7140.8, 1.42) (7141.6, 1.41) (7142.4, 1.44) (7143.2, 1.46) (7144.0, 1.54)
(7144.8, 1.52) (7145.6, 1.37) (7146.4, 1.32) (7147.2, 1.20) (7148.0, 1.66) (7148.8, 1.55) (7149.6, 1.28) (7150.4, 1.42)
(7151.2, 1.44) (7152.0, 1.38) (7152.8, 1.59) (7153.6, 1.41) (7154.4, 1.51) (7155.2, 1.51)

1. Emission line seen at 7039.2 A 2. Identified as C IV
